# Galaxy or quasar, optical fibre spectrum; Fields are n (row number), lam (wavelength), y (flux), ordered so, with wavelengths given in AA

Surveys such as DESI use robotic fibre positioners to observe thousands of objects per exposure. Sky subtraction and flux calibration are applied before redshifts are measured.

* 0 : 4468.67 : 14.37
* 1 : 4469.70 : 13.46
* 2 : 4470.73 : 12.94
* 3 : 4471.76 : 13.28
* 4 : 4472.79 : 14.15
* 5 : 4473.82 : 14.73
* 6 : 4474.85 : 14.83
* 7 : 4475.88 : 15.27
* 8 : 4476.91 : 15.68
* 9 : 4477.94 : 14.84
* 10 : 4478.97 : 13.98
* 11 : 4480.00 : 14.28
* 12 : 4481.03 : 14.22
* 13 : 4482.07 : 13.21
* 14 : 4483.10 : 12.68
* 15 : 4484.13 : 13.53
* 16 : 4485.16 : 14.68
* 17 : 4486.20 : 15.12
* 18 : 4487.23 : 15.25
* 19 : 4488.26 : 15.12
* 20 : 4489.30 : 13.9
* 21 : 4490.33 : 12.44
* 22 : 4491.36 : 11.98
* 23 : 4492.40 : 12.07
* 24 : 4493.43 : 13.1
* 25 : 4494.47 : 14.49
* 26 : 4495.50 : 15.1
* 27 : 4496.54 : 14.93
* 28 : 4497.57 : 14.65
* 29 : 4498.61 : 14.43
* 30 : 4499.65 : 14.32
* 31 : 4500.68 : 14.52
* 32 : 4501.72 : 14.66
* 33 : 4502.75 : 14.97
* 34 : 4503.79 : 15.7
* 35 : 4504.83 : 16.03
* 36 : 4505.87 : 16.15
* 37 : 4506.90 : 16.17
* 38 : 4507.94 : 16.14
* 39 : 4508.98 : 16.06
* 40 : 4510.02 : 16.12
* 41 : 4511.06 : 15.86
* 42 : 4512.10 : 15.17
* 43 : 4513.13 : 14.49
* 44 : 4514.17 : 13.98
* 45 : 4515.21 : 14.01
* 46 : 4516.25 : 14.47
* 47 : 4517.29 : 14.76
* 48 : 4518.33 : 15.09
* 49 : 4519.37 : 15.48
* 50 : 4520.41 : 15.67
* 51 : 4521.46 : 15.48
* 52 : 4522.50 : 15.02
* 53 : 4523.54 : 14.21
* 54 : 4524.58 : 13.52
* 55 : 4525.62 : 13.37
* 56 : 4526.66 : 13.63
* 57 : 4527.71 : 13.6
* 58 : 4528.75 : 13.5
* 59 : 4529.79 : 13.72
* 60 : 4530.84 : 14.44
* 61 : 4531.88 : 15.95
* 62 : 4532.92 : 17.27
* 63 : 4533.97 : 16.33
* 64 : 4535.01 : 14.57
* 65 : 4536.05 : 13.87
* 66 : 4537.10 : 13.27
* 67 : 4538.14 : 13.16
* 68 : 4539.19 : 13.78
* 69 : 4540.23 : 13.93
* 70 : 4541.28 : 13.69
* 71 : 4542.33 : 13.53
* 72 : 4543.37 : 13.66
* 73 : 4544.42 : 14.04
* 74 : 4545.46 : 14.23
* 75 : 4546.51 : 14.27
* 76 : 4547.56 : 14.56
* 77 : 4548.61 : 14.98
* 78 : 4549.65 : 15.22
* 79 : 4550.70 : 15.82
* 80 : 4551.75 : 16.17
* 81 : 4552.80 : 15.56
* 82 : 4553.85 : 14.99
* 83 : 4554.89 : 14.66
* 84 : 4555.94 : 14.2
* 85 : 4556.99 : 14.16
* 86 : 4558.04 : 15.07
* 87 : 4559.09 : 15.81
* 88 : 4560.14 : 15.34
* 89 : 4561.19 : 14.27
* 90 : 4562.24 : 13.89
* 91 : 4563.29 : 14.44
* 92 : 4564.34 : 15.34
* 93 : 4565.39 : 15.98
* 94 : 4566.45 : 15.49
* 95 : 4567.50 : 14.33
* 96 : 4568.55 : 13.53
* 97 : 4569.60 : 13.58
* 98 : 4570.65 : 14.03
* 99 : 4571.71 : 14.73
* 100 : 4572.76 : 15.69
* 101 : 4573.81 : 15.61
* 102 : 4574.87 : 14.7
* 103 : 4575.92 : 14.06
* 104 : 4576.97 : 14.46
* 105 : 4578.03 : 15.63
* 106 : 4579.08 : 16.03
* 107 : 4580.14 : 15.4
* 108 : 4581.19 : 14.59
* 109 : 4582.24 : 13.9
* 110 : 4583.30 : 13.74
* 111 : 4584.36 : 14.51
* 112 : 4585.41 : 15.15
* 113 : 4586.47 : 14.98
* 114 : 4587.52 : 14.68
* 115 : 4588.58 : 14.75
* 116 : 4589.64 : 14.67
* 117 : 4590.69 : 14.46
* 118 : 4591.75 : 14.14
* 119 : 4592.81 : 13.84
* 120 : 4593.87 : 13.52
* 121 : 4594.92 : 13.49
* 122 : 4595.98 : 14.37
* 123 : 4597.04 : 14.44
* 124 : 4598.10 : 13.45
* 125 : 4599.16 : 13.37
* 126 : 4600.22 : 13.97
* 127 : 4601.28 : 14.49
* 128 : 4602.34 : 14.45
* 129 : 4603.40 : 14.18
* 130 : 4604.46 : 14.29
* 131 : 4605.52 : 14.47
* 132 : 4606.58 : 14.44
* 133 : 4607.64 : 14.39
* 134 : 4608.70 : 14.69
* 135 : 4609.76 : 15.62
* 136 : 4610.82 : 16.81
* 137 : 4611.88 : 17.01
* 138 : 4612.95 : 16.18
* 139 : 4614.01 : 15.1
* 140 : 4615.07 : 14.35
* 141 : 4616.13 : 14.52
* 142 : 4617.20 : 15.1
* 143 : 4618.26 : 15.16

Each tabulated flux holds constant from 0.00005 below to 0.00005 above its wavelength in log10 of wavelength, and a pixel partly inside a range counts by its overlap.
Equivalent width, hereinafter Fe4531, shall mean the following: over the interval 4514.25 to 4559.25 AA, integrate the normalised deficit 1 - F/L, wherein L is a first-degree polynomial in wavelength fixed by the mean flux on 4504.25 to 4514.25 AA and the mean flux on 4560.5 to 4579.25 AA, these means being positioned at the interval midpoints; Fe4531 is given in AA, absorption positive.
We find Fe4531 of 2.1 AA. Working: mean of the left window 15.7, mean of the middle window 14.6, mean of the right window 14.7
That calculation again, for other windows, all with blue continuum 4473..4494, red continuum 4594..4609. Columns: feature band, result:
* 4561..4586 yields -1.04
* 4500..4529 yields -1.76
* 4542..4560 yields -0.86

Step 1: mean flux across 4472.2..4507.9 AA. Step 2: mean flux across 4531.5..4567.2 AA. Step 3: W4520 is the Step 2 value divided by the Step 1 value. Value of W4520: 1.0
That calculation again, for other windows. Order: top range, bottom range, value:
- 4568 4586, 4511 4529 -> 1.01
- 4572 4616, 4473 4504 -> 1.03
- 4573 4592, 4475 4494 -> 1.06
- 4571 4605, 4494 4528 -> 0.97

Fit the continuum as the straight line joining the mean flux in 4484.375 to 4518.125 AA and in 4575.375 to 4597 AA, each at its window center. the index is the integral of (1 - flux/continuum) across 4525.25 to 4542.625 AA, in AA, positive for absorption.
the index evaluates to 0.5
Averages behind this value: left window 14.7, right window 14.5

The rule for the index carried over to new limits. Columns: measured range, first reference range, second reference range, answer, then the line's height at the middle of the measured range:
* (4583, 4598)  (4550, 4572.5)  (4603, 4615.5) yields 0.7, 15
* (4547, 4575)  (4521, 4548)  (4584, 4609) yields -1.2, 14.3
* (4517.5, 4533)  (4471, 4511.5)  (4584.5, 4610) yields -0.1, 14.5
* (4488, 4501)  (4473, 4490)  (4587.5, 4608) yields 0.5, 14.4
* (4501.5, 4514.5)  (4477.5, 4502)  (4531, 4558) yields -1.2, 14.2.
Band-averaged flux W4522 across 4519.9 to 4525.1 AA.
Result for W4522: 14.8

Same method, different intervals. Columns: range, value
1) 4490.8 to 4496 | 13.3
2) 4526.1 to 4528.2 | 13.6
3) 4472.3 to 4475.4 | 14.6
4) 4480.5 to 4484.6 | 13.4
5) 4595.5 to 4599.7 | 13.9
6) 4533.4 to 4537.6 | 14.5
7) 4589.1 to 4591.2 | 14.6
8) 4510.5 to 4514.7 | 14.9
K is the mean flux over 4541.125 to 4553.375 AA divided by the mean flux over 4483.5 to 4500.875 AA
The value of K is 1.0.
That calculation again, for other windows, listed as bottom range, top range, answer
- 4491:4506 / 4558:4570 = 1.02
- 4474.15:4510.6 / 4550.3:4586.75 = 1.02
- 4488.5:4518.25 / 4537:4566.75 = 1.00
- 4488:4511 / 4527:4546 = 0.97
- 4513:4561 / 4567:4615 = 1.00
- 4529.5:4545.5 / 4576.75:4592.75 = 1.03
